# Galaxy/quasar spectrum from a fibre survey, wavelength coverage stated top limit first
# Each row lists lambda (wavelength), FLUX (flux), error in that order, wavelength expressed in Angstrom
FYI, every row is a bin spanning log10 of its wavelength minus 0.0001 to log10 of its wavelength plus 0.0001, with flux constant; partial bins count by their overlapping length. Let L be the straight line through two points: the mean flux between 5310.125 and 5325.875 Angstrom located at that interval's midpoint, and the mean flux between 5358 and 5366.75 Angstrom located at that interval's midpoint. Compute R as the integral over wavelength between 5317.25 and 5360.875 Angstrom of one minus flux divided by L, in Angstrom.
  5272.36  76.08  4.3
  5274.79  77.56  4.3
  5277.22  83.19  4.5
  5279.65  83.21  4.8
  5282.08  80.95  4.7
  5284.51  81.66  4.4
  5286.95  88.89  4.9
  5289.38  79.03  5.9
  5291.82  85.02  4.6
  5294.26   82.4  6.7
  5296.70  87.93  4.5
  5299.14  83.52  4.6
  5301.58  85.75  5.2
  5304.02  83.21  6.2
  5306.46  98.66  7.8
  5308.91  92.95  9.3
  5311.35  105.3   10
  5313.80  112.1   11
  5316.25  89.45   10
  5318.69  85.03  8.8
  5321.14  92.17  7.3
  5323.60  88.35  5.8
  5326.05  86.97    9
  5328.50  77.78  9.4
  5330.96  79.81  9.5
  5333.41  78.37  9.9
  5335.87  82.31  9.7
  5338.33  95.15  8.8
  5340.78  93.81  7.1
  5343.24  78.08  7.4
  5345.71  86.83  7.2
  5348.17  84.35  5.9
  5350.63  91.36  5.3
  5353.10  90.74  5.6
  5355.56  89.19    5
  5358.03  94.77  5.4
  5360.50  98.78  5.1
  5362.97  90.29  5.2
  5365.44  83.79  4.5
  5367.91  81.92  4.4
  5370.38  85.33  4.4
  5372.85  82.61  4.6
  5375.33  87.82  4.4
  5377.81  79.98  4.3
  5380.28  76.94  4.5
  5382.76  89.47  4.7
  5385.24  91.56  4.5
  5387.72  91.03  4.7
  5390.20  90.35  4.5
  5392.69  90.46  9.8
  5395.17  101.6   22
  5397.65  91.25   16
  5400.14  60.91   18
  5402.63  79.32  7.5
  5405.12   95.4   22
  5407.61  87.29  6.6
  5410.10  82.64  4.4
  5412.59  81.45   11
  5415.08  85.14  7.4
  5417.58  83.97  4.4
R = 2.8 Angstrom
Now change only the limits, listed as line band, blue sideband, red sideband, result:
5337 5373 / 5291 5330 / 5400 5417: -0.8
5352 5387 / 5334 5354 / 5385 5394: 0.8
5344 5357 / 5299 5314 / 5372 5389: 0.1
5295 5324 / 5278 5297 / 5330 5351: -2.7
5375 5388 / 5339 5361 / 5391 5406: 0.3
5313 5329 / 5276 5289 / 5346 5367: -0.6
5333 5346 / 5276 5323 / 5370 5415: 0.2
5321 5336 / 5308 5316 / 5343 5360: 2.1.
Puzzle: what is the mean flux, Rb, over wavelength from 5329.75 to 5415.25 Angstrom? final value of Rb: 86.6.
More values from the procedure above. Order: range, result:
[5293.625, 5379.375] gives 88.2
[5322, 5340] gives 84.5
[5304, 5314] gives 98.9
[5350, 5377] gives 88.6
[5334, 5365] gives 89.2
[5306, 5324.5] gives 95.5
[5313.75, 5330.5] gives 88.2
